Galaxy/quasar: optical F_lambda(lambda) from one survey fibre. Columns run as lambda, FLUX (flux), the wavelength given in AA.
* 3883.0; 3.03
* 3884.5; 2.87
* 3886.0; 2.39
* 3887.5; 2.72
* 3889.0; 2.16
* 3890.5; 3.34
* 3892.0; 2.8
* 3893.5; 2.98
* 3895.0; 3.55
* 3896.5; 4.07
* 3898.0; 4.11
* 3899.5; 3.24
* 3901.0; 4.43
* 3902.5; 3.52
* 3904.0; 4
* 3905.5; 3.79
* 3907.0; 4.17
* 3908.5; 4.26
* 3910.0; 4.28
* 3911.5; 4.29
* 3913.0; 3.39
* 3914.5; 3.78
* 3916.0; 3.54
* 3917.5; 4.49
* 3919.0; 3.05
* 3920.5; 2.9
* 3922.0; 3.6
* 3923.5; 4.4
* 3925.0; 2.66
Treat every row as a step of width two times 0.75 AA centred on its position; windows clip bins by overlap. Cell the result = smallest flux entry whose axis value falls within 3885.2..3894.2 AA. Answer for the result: 2.16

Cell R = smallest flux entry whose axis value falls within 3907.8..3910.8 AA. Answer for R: 4.26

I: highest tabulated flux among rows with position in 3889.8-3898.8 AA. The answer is 4.11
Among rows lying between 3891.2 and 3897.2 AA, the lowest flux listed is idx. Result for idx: 2.8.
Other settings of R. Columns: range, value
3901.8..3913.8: 3.39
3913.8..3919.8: 3.05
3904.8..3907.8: 3.79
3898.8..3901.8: 3.24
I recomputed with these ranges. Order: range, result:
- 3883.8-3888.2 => 2.87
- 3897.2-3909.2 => 4.43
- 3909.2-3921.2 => 4.49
